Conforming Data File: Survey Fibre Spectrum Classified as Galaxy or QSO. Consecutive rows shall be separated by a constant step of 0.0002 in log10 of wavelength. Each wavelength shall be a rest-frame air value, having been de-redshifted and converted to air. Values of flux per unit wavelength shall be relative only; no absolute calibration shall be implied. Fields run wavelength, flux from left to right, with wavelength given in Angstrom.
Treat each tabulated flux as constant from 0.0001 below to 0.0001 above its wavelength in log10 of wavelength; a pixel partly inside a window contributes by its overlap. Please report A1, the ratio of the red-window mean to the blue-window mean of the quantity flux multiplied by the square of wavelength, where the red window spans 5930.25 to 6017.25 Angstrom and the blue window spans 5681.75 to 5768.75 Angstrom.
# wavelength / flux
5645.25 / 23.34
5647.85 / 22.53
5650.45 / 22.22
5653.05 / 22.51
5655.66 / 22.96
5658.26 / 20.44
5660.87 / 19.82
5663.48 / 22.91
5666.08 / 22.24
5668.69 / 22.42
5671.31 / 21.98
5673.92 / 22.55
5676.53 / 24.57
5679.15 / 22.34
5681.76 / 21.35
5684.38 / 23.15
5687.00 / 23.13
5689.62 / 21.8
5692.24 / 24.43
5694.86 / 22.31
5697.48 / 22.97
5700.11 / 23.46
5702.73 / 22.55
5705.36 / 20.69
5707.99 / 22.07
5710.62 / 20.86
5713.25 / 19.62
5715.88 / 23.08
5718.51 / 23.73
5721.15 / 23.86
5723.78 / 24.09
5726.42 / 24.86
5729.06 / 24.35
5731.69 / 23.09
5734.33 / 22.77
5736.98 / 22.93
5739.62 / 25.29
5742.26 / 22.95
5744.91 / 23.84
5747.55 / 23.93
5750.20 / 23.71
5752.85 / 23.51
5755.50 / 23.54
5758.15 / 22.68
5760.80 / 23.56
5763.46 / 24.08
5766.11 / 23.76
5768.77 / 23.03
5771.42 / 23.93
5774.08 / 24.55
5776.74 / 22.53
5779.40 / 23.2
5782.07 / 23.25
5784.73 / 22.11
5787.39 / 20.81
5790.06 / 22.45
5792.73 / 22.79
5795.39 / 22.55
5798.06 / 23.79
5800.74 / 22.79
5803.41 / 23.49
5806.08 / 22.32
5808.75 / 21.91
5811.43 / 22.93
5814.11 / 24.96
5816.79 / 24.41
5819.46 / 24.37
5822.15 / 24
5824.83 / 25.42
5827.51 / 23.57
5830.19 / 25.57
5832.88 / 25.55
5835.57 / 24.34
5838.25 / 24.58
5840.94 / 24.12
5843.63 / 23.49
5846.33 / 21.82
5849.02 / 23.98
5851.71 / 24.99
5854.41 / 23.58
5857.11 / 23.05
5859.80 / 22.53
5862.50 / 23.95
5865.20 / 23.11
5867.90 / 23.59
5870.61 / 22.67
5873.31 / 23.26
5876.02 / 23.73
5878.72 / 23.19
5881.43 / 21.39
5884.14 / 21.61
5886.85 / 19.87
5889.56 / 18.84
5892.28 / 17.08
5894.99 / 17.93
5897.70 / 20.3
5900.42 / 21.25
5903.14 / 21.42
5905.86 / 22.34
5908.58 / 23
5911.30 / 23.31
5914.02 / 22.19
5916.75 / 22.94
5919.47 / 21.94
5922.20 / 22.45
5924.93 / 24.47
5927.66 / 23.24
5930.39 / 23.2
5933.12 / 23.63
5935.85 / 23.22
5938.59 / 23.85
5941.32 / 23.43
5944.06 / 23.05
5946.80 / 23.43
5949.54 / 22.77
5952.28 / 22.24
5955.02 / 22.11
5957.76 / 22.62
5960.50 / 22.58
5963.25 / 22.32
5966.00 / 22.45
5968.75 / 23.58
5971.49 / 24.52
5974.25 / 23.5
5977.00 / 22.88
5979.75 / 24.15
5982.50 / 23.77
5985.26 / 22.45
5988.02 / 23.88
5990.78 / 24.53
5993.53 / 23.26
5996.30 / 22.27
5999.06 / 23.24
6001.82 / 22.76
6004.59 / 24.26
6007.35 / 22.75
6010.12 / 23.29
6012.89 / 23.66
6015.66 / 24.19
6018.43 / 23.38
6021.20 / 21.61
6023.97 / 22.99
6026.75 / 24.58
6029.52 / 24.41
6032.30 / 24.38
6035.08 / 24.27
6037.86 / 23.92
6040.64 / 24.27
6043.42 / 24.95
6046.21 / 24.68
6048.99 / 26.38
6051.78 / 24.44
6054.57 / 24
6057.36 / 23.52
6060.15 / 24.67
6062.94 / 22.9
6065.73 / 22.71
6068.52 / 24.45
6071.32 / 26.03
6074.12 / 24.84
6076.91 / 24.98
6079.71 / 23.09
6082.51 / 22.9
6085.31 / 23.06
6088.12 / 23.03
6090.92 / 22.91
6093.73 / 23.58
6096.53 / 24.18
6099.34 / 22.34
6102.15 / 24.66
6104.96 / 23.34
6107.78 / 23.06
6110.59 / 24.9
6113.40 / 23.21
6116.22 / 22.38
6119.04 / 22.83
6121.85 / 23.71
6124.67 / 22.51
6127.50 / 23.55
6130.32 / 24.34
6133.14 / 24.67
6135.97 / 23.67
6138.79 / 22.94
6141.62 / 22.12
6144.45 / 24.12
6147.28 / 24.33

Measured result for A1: 1.09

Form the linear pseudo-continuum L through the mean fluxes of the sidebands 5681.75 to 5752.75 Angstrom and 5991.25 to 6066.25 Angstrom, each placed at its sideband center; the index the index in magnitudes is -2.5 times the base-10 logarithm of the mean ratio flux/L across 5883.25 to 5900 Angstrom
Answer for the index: 0.21 mag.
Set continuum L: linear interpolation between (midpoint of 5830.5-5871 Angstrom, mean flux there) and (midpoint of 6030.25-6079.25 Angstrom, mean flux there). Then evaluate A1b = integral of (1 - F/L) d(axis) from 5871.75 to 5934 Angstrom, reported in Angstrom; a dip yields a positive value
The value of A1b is 5.42 Angstrom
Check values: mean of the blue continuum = 23.8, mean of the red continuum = 24.4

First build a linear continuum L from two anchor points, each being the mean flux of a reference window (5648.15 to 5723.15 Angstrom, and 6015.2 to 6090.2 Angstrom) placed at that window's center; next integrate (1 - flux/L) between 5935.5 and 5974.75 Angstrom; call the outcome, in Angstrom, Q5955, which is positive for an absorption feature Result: 0.9 Angstrom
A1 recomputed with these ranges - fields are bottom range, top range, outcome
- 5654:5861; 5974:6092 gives 1.13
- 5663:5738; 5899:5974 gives 1.09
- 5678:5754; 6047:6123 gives 1.17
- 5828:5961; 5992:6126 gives 1.10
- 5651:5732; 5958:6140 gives 1.18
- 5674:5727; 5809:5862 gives 1.11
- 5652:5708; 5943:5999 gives 1.14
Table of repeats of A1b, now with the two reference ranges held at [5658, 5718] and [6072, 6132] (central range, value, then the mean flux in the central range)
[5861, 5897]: 2.1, 21.5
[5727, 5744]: -0.9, 23.6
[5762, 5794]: -0.7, 23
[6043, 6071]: -1.1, 24.3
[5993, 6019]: -0.1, 23.3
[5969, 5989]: -0.4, 23.6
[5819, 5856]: -2.5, 24.2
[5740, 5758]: -0.9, 23.6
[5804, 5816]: -0.3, 23.1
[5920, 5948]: -0.4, 23.3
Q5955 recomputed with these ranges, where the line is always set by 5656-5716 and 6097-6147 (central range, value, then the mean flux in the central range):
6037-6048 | -0.6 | 24.6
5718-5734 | -1.2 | 23.9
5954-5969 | 0.3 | 22.5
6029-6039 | -0.4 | 24.2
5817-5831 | -1.2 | 24.6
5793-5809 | -0.2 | 22.9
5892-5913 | 1.6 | 21.1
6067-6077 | -0.7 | 25.1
